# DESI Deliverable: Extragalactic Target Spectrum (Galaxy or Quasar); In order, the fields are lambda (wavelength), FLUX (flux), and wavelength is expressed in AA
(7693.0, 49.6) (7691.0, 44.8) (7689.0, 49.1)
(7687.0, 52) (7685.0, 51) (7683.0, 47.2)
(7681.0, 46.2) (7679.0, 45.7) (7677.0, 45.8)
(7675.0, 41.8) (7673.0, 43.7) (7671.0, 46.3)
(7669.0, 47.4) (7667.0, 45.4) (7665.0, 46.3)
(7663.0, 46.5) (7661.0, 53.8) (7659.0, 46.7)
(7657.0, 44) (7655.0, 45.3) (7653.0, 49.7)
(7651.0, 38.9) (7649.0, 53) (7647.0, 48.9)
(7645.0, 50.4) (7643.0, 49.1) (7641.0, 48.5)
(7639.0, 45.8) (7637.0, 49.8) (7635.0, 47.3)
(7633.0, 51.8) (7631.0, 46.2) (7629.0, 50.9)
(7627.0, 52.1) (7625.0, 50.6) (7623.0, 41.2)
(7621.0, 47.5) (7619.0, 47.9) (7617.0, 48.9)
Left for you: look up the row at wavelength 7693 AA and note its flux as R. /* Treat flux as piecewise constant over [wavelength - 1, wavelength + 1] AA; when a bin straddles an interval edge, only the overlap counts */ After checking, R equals 49.6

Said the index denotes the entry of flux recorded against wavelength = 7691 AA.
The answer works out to 44.8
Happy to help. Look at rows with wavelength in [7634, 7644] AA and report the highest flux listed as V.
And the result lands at 49.8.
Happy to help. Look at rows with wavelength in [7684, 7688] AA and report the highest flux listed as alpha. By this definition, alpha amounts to 52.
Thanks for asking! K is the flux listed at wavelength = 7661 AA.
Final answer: 53.8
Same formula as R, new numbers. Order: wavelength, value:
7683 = 47.2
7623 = 41.2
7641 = 48.5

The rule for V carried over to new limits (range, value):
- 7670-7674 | 46.3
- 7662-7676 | 47.4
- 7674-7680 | 45.8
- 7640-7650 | 53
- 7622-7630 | 52.1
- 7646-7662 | 53.8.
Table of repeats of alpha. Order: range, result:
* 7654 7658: 45.3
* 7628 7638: 51.8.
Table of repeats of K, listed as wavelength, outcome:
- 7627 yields 52.1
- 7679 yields 45.7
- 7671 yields 46.3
